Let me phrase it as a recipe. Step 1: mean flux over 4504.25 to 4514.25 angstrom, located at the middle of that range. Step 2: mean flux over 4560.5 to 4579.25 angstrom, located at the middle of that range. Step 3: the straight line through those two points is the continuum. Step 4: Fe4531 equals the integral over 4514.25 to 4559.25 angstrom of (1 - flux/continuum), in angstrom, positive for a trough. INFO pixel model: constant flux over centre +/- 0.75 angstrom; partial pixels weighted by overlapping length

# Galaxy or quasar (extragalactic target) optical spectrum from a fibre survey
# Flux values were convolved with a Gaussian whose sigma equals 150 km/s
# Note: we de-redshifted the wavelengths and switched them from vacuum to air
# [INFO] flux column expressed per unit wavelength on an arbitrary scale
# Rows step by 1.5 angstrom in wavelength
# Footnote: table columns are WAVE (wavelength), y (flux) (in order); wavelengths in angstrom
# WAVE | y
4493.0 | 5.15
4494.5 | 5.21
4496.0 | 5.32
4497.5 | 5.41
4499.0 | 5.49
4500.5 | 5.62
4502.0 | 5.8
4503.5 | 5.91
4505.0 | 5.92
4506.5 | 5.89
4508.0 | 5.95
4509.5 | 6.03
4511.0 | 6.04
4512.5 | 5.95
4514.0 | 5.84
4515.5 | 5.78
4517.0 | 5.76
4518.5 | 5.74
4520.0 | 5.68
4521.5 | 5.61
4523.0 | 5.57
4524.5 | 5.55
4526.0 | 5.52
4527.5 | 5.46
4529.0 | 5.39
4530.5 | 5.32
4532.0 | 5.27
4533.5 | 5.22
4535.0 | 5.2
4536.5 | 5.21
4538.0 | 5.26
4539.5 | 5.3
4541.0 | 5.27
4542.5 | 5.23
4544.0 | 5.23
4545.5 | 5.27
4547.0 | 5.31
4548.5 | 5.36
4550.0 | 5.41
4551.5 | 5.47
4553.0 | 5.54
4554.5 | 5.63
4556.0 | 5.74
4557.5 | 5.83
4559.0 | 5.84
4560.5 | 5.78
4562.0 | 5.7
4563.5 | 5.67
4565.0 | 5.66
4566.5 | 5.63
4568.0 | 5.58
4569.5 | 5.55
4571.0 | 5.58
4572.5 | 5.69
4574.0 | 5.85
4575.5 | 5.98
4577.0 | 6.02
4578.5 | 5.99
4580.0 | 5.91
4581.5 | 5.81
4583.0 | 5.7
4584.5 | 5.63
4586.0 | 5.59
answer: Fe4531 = 3.0 angstrom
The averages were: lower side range 5.95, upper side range 5.74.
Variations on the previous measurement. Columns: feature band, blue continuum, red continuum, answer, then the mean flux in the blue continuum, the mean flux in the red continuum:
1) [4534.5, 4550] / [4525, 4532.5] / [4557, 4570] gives 0.7 angstrom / 5.4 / 5.69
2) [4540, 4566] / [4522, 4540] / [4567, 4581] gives 0.3 angstrom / 5.36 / 5.79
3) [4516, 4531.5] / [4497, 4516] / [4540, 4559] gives 0.3 angstrom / 5.82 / 5.45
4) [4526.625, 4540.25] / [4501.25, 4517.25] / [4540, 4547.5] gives 0.4 angstrom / 5.9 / 5.26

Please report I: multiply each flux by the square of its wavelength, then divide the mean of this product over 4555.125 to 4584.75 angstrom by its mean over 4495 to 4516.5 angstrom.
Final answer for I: 1.0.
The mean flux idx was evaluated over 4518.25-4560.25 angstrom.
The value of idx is 5.44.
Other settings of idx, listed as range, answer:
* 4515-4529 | 5.61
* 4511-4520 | 5.82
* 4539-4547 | 5.26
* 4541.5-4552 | 5.32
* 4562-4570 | 5.63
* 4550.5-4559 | 5.65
